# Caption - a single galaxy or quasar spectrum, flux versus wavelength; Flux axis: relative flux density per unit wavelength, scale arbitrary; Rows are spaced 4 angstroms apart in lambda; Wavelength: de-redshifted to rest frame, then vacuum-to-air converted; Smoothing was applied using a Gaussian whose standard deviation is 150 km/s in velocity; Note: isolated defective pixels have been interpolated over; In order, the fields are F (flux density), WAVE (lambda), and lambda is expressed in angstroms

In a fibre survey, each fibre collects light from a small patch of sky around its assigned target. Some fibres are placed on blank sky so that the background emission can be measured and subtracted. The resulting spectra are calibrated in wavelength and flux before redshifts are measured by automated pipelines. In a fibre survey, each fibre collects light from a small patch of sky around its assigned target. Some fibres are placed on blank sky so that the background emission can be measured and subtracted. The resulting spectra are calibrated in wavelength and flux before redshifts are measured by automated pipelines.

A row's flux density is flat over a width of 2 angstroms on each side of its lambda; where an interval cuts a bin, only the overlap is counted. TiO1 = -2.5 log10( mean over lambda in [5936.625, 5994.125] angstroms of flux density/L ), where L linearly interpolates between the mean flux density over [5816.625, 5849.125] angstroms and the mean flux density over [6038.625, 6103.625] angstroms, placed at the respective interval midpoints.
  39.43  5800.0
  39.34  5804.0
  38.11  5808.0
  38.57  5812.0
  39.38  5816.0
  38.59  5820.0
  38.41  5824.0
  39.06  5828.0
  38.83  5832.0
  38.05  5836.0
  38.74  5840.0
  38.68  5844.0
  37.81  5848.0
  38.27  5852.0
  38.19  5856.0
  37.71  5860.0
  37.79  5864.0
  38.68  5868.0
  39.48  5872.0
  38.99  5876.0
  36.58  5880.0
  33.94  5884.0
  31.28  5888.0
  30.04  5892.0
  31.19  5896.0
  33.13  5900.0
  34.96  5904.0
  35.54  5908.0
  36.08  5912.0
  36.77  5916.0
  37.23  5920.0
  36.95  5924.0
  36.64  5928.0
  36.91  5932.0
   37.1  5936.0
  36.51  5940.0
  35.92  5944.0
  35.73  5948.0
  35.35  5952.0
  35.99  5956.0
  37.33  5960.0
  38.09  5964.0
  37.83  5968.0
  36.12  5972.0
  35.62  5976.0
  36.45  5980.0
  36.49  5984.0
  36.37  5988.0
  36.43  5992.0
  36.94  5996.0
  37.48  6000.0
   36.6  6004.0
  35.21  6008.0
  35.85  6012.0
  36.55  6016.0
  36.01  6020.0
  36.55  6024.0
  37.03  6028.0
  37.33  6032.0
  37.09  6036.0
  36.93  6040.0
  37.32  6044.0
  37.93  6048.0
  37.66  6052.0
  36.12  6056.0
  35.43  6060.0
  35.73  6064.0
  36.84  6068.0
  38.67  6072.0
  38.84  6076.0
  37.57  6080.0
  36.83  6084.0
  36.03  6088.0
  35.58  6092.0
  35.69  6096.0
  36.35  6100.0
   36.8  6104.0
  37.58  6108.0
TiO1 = 0.03 mag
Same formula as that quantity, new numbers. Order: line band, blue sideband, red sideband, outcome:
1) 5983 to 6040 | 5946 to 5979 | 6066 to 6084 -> 0.02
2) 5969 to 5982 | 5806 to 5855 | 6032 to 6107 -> 0.04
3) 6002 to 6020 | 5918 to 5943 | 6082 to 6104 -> 0.01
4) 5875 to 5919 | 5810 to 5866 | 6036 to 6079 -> 0.11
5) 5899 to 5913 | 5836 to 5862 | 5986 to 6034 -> 0.08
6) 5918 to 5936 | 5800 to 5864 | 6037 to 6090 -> 0.03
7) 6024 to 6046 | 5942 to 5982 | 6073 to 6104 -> -0.01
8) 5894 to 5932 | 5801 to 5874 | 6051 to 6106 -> 0.07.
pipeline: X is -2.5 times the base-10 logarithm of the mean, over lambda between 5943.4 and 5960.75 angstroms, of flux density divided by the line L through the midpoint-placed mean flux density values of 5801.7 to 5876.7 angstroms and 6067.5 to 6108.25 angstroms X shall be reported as 0.05 mag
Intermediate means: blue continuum 38.6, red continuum 37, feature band 36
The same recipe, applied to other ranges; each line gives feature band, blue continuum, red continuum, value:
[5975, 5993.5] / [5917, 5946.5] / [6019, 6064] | 0.01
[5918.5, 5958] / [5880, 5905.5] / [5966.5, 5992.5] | -0.05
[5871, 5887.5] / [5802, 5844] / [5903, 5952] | 0.03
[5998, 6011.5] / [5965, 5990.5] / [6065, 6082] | 0.02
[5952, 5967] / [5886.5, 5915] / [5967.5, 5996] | -0.04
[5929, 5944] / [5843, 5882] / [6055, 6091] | 0.03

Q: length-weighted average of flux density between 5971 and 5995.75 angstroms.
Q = 36.3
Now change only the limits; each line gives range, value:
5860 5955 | 35.8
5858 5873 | 38.3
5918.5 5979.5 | 36.6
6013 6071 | 36.8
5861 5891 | 36.5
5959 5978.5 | 37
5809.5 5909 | 36.9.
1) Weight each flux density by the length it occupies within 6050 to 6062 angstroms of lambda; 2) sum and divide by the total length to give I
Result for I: 36.4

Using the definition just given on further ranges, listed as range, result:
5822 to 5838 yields 38.6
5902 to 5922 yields 36.1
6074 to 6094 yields 37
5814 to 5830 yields 38.9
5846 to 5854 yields 38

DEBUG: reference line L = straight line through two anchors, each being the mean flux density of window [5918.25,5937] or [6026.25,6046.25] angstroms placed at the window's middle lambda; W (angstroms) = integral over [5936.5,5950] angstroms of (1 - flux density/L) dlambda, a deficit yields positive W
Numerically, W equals 0.3 angstroms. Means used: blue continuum 37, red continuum 37.2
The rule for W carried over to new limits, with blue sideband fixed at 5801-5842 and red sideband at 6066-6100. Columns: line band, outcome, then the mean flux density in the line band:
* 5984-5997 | 0.4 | 36.5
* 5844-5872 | 0.2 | 38.2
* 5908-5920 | 0.5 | 36.4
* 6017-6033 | 0.3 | 36.7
